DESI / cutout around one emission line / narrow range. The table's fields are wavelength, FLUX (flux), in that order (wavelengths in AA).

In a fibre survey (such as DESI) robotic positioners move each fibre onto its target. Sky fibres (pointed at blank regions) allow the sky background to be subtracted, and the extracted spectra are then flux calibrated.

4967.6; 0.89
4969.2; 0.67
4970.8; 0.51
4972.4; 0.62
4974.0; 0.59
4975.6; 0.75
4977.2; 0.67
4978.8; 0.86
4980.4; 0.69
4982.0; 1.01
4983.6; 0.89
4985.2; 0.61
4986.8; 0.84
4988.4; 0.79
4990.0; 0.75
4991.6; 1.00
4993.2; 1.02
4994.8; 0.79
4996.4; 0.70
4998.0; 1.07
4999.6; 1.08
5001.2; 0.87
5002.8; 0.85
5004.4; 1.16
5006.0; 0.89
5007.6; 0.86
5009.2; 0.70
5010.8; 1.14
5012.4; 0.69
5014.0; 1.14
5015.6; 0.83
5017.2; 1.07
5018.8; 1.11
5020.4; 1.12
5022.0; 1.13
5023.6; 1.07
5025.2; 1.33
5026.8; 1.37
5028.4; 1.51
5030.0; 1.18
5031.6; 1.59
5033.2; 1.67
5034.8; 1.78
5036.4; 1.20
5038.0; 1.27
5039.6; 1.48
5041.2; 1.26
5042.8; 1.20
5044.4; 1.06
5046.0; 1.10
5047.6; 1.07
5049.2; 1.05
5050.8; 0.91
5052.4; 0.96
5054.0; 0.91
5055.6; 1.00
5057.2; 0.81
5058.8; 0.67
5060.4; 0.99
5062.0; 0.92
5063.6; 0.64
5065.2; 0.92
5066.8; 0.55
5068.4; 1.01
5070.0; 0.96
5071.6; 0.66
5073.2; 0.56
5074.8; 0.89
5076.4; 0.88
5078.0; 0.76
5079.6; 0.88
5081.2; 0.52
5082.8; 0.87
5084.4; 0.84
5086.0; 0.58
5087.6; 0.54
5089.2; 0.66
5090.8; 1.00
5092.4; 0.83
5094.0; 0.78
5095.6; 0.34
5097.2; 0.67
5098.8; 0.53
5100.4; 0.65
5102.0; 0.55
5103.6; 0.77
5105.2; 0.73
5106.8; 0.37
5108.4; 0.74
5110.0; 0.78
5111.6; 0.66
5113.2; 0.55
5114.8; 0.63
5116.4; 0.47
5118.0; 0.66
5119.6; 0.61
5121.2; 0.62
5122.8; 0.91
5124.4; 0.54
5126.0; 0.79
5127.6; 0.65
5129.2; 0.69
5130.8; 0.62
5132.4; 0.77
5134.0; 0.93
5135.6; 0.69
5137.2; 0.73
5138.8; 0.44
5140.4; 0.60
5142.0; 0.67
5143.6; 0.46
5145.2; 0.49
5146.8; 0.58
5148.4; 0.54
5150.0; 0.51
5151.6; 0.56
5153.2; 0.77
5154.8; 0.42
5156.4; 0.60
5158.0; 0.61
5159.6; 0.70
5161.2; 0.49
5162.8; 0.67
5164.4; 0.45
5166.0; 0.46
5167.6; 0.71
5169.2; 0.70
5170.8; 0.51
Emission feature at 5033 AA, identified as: C III] 1909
